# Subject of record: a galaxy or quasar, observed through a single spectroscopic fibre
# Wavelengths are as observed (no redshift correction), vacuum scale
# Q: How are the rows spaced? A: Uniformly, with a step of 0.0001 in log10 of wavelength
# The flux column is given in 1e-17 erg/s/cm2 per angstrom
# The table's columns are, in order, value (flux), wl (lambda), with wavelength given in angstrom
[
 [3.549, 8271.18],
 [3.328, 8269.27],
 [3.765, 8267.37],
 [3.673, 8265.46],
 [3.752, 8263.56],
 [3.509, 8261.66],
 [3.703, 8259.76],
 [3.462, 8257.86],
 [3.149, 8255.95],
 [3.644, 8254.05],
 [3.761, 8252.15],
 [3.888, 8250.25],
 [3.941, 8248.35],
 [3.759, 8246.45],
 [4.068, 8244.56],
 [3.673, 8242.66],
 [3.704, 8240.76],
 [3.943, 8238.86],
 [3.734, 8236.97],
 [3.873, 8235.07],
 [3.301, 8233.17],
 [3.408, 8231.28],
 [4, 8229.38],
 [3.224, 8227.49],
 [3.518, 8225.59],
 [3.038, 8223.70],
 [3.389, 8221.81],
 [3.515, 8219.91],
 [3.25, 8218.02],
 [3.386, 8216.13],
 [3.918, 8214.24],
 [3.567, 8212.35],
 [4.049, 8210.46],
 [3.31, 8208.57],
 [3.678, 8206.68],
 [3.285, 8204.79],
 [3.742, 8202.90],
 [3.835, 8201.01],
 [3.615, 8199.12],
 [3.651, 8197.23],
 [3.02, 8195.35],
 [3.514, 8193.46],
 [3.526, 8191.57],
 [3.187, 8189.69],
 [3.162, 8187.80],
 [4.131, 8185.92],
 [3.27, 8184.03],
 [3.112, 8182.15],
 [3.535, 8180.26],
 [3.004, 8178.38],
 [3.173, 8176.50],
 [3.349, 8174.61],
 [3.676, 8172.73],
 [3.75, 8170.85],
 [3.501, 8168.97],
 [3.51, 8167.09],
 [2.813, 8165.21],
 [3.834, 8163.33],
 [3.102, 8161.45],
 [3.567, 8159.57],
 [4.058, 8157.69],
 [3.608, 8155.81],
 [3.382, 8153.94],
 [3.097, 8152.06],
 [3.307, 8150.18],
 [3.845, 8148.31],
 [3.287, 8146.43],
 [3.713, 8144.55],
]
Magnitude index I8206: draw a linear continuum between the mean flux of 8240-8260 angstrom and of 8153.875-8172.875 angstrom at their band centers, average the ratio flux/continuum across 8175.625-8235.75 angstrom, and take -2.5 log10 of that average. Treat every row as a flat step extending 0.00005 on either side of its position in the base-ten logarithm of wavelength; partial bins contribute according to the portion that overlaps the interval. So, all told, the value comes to 0.04 mag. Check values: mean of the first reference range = 3.53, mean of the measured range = 3.47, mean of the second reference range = 3.7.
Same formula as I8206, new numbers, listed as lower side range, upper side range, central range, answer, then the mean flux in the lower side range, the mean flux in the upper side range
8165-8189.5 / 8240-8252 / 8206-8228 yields 0.048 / 3.39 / 3.84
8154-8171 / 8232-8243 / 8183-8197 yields 0.052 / 3.51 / 3.7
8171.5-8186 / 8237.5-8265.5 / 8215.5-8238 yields 0.038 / 3.37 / 3.71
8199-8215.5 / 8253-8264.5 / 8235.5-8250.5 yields -0.077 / 3.66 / 3.54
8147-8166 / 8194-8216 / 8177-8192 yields 0.058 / 3.46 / 3.6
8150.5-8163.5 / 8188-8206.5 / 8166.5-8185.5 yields 0.025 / 3.49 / 3.48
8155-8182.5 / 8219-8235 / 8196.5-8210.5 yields -0.053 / 3.44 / 3.45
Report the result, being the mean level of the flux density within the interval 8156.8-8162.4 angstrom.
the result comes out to 3.57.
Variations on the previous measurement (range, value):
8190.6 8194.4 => 3.52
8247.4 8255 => 3.81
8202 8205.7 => 3.51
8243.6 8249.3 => 3.93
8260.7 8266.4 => 3.65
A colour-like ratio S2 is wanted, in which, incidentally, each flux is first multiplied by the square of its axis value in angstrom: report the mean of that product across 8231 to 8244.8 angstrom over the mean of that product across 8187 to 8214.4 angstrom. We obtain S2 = 1.06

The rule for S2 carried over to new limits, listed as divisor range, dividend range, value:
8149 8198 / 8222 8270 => 1.08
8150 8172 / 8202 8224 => 1.03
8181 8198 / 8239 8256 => 1.13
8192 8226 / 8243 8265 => 1.06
